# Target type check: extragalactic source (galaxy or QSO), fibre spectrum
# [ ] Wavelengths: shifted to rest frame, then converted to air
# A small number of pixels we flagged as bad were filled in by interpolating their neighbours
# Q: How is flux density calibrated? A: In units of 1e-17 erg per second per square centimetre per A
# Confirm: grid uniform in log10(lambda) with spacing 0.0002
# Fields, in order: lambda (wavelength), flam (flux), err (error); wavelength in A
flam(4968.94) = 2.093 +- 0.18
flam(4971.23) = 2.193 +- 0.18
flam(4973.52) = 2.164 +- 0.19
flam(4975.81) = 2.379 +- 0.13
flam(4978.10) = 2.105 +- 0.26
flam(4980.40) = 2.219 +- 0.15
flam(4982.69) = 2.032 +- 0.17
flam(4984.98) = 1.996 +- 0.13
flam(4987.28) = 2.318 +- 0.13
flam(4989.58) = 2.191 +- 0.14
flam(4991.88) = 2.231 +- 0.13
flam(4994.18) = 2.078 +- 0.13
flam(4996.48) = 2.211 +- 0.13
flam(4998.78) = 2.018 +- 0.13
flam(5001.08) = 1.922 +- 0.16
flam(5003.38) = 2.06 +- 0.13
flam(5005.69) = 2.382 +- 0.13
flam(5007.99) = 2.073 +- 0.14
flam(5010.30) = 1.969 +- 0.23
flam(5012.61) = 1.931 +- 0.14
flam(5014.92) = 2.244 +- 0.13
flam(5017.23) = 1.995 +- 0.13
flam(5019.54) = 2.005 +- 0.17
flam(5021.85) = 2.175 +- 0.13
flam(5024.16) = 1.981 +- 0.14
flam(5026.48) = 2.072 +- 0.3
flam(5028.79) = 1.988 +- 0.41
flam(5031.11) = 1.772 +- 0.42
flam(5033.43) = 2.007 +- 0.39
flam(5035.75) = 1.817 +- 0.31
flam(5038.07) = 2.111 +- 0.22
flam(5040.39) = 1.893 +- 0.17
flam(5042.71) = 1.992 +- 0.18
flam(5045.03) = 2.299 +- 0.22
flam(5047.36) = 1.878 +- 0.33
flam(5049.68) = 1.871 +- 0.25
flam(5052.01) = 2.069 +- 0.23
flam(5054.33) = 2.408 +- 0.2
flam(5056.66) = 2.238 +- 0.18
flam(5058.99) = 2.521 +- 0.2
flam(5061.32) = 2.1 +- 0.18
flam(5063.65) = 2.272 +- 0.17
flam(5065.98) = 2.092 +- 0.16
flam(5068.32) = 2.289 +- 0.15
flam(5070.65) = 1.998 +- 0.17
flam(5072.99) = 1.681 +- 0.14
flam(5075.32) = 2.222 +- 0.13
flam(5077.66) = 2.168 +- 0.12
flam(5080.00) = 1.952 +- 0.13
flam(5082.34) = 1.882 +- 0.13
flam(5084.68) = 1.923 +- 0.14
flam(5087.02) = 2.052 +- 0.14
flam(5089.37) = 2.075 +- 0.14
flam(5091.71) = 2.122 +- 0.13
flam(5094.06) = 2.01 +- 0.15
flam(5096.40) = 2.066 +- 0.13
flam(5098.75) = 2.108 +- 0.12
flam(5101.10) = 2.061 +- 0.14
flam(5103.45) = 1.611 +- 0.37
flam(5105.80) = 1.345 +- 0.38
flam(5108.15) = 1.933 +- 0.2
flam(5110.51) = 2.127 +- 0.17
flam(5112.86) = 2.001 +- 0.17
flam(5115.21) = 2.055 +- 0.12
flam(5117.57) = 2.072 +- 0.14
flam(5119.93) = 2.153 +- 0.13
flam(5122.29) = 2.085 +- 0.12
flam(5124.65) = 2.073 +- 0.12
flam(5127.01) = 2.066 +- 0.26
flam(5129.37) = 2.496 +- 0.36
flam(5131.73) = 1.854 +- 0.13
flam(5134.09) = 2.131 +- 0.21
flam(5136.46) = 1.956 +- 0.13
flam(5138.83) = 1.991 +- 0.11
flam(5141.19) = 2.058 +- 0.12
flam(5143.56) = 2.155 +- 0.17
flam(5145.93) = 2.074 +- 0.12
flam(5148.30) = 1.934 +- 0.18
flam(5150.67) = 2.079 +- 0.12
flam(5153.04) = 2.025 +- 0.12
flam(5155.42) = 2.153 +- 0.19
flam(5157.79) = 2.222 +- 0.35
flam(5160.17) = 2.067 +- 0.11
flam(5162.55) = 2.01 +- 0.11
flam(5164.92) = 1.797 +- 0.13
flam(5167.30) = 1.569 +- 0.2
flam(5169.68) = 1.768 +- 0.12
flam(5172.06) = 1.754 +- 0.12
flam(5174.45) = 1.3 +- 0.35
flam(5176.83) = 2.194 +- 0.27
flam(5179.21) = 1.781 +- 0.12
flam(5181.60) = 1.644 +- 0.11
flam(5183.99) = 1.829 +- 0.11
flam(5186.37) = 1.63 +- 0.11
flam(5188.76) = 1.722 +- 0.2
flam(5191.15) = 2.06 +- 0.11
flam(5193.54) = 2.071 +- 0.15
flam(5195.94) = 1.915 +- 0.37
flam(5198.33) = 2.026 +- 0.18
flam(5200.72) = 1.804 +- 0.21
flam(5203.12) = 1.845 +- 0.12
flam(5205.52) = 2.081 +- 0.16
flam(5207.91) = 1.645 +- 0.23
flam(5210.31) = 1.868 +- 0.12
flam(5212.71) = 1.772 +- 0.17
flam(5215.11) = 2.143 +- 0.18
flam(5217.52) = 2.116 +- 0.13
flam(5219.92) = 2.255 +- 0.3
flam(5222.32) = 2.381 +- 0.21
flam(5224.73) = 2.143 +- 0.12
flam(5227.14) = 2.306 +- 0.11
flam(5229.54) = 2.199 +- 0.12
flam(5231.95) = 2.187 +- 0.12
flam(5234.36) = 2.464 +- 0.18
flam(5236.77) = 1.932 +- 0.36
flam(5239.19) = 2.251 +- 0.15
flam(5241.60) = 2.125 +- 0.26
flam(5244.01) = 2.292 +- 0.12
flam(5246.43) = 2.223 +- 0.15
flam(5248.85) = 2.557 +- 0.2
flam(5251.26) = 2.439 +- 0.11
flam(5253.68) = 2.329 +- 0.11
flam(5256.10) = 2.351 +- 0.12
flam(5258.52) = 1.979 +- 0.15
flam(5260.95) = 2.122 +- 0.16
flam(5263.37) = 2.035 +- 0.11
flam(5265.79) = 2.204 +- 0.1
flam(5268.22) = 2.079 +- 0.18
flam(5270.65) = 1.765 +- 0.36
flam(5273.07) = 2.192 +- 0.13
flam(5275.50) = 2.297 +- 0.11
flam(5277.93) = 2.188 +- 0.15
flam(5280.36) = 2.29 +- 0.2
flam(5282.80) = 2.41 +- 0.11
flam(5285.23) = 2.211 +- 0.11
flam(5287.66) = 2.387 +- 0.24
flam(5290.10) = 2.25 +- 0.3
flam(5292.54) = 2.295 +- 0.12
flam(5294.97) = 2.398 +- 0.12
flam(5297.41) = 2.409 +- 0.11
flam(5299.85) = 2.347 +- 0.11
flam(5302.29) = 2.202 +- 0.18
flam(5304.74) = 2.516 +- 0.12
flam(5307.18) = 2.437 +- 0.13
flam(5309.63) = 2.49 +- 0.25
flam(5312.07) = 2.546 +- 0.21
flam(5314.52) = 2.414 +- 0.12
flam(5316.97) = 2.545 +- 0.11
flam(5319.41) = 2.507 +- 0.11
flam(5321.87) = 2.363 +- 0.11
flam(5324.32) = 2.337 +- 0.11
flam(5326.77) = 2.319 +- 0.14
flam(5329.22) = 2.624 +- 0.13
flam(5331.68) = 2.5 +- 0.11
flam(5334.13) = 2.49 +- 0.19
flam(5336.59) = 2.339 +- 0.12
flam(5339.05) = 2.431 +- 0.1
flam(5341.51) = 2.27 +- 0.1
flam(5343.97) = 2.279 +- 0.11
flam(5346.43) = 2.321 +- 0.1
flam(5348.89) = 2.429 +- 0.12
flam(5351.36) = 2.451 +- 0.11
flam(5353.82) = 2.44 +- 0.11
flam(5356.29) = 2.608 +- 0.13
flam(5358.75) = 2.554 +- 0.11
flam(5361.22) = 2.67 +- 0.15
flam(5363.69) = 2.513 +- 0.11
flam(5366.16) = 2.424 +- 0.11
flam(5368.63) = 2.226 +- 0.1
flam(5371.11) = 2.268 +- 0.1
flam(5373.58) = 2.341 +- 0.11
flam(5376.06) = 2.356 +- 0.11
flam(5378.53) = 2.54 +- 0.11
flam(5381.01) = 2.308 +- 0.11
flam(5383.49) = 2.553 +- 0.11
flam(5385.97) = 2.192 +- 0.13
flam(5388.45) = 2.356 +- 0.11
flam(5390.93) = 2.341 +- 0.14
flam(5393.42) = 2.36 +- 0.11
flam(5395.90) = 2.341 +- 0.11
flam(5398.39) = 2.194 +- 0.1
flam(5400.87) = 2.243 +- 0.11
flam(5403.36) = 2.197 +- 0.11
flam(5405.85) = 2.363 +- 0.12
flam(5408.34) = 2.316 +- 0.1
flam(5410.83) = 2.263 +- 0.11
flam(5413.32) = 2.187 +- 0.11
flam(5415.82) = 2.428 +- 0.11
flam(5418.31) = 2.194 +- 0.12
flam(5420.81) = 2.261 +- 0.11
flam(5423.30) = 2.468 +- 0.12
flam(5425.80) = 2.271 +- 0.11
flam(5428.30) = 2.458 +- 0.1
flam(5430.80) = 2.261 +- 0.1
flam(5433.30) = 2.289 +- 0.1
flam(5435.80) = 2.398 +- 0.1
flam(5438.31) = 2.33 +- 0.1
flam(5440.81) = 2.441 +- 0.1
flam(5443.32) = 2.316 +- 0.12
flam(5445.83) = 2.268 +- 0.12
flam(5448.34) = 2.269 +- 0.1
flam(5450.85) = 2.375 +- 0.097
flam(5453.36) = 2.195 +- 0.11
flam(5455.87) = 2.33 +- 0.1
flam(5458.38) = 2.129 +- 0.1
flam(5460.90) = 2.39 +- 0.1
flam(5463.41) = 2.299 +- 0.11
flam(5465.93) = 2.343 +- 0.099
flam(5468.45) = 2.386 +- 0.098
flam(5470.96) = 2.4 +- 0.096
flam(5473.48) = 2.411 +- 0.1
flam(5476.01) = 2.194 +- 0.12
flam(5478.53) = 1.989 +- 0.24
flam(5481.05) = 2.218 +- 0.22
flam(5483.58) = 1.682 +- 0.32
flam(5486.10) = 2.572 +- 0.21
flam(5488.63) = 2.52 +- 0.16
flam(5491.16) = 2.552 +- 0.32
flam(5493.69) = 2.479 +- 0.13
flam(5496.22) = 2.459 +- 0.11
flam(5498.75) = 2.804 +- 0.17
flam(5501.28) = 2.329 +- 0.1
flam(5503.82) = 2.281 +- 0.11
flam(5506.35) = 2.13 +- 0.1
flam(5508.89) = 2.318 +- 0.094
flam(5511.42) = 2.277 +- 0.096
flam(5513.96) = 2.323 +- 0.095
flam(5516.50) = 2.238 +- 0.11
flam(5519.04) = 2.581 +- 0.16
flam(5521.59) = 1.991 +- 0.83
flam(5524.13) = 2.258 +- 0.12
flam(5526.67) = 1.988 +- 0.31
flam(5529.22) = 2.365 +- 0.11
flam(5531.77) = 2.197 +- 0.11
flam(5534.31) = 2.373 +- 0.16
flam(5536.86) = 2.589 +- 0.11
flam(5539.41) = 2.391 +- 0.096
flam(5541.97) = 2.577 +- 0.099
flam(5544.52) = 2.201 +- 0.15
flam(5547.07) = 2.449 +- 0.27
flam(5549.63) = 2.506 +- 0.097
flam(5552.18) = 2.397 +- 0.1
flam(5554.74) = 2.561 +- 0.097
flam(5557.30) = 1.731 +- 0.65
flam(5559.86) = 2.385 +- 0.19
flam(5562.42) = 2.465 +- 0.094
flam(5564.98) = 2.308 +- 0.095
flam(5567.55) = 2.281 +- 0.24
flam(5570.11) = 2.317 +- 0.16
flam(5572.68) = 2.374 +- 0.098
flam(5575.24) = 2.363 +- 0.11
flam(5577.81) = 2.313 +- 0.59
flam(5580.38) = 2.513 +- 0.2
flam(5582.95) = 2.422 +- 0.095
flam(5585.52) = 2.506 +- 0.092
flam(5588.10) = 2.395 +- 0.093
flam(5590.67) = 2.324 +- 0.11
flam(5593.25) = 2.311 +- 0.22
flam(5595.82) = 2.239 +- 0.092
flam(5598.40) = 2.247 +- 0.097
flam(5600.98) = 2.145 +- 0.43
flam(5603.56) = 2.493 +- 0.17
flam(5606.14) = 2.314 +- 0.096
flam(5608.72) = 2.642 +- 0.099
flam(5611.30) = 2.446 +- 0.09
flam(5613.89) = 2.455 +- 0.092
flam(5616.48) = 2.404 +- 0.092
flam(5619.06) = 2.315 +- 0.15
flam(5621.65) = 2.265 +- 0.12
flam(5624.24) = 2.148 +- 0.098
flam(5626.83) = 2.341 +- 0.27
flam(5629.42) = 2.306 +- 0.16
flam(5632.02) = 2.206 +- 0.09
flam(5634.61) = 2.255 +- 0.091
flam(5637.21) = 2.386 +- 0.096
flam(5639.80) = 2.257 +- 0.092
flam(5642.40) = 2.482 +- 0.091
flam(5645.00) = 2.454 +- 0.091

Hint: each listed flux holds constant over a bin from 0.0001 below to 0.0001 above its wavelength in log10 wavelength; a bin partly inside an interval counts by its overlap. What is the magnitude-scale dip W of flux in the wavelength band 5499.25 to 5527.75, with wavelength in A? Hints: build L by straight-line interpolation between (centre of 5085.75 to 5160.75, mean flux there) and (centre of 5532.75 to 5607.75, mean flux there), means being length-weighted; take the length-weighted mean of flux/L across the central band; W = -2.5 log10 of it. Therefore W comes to 0.027 mag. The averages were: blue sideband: 2.04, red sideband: 2.36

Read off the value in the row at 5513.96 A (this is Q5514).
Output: 2.323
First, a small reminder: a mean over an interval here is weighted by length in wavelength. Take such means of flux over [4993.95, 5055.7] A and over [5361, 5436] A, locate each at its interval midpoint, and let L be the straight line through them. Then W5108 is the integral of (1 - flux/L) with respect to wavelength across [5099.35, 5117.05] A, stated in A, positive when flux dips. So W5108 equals 1.8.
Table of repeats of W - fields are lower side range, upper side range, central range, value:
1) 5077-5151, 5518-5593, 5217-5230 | -0.071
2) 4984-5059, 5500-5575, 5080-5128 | 0.066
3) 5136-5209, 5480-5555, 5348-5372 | -0.147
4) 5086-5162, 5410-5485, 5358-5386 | -0.091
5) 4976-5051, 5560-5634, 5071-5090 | 0.055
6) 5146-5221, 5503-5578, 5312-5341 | -0.179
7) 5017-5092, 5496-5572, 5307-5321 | -0.130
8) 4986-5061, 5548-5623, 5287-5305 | -0.058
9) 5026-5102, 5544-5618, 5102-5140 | 0.052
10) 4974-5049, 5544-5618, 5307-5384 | -0.088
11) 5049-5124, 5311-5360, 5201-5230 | 0.101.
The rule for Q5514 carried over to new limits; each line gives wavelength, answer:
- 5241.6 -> 2.125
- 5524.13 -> 2.258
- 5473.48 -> 2.411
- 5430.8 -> 2.261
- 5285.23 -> 2.211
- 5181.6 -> 1.644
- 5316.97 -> 2.545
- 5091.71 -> 2.122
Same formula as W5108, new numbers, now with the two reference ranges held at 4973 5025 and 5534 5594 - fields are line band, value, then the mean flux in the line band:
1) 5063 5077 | 0.40 A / 2.09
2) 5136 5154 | 1.21 A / 2.04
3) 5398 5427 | 0.29 A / 2.29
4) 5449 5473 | 0.12 A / 2.32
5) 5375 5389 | -0.56 A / 2.39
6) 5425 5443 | -0.25 A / 2.35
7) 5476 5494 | 0.54 A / 2.27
